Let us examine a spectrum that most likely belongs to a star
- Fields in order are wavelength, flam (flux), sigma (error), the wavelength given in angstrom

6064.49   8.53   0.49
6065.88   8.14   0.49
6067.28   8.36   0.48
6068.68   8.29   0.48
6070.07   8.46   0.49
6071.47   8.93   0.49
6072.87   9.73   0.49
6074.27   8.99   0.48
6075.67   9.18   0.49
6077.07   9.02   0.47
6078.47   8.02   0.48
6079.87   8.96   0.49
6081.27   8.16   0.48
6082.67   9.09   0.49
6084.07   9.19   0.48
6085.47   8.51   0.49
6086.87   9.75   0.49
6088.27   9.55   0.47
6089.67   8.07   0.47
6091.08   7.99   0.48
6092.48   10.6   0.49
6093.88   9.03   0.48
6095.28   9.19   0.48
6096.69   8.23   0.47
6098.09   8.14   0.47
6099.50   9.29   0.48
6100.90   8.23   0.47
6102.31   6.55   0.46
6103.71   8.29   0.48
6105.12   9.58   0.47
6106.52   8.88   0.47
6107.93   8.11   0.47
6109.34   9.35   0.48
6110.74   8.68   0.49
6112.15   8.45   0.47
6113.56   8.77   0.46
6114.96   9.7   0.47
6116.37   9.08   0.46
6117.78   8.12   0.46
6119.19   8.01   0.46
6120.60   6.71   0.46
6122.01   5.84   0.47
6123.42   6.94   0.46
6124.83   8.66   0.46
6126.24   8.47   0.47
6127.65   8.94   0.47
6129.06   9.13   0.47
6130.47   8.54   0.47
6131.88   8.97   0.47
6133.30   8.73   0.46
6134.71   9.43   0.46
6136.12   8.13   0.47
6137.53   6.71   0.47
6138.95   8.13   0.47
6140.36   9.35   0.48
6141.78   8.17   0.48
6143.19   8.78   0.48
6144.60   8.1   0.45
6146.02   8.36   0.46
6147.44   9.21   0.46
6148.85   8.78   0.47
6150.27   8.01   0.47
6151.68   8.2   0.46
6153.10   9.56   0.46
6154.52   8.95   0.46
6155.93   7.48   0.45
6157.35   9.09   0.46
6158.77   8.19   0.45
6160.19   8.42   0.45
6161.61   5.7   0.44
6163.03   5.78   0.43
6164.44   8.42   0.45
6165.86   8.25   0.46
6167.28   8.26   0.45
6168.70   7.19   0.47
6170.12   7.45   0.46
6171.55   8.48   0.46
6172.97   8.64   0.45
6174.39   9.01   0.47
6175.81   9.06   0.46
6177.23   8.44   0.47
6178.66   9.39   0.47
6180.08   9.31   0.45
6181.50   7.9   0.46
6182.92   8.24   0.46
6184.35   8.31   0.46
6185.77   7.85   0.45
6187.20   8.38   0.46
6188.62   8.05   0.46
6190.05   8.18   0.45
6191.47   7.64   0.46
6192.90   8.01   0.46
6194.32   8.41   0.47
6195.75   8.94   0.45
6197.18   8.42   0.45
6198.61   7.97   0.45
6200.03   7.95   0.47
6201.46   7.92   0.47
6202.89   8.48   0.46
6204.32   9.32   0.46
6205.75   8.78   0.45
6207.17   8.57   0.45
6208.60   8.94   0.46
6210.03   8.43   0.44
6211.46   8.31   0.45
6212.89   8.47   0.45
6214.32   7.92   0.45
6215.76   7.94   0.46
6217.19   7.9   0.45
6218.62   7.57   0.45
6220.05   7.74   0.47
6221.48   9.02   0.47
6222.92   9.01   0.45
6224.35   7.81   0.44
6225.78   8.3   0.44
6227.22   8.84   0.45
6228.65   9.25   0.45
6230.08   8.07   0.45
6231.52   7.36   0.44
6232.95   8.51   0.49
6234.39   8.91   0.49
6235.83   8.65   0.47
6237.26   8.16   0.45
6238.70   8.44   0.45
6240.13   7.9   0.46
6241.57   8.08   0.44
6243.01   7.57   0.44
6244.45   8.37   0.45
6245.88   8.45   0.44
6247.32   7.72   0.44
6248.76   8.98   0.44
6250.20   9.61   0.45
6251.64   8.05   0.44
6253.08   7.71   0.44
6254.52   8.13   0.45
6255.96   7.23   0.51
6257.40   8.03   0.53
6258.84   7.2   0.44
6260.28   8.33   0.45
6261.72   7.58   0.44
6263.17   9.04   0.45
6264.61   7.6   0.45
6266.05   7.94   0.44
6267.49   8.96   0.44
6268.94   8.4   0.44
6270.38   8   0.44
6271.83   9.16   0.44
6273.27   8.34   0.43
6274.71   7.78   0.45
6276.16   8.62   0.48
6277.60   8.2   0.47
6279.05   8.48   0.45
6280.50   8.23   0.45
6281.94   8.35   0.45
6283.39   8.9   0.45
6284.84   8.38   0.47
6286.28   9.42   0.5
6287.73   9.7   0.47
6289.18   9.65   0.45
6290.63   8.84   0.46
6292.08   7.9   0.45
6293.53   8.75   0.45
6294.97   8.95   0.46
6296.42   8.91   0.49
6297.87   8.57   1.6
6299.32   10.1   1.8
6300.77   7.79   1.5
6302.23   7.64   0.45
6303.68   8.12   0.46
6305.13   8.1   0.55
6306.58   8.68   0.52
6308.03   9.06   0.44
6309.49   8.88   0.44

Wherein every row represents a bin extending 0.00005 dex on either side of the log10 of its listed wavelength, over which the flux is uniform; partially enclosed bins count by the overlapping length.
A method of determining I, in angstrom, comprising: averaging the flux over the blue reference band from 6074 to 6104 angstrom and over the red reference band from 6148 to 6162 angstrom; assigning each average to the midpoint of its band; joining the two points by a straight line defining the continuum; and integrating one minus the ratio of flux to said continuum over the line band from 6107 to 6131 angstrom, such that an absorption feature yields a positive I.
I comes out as 0.60 angstrom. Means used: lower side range 8.73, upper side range 8.31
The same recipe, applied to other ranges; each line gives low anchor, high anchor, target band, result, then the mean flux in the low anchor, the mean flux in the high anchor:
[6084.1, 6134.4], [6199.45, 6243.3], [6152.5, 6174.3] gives 1.1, 8.56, 8.33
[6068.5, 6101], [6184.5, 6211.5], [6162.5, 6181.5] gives 0.4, 8.88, 8.35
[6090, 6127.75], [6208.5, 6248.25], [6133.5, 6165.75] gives 0.5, 8.43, 8.27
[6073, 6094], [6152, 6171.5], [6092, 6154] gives -0.5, 8.96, 7.93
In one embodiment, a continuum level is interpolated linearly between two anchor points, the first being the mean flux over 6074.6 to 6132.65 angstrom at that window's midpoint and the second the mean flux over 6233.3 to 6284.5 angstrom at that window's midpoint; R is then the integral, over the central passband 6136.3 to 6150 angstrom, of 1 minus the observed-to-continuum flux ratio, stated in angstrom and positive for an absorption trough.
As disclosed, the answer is 0.2 angstrom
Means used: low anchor 8.59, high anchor 8.26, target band 8.37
